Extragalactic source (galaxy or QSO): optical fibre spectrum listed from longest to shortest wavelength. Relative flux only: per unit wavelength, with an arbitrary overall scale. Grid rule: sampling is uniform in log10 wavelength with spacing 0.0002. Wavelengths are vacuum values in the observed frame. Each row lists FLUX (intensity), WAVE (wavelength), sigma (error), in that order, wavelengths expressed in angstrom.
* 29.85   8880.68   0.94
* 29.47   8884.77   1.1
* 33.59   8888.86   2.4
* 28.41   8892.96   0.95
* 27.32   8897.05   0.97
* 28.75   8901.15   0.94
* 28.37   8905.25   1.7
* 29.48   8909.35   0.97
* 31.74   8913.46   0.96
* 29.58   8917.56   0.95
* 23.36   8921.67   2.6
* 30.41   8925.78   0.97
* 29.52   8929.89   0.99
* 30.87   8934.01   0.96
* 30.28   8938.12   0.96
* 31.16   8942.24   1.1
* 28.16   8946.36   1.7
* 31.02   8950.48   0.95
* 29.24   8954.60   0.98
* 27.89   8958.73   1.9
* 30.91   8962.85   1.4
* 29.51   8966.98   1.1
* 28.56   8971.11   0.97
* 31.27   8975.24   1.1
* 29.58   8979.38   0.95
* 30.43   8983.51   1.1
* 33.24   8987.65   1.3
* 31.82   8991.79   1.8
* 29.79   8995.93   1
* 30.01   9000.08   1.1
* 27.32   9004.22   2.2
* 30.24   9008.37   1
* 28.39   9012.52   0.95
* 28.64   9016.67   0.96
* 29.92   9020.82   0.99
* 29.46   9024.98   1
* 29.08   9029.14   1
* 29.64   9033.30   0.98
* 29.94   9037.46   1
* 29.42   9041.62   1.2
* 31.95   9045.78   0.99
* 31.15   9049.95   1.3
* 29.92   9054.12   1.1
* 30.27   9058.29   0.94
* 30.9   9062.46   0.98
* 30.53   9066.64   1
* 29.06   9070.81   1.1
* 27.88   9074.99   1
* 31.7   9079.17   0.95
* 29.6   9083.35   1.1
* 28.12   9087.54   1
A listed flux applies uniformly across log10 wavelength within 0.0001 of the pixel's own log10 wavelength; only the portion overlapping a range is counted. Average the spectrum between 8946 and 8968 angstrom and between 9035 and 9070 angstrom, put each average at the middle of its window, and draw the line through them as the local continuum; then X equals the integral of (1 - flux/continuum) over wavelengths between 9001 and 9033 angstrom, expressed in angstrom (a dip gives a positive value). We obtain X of 1.11 angstrom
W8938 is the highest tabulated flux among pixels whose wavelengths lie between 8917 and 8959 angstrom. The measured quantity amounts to 31.16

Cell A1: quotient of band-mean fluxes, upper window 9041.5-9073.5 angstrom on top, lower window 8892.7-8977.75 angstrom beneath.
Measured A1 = 1.04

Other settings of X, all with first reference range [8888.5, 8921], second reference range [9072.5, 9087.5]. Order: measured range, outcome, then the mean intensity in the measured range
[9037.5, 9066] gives -1.1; 30.6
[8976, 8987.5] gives -0.5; 30.7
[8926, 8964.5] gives -0.9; 29.9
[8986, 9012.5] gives -0.8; 30.2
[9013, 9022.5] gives 0.1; 29.1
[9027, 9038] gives 0.0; 29.5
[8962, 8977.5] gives -0.4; 30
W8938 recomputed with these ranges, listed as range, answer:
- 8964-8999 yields 33.24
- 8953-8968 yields 30.91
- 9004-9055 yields 31.95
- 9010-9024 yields 29.92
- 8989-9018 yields 31.82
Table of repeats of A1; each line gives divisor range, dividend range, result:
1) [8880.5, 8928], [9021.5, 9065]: 1.03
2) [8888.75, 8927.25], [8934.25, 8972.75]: 1.03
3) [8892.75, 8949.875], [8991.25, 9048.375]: 1.02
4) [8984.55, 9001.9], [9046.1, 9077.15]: 0.96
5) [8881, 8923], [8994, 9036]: 1.00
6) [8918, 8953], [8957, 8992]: 1.03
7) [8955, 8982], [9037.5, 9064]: 1.03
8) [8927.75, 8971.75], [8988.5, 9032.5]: 0.99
